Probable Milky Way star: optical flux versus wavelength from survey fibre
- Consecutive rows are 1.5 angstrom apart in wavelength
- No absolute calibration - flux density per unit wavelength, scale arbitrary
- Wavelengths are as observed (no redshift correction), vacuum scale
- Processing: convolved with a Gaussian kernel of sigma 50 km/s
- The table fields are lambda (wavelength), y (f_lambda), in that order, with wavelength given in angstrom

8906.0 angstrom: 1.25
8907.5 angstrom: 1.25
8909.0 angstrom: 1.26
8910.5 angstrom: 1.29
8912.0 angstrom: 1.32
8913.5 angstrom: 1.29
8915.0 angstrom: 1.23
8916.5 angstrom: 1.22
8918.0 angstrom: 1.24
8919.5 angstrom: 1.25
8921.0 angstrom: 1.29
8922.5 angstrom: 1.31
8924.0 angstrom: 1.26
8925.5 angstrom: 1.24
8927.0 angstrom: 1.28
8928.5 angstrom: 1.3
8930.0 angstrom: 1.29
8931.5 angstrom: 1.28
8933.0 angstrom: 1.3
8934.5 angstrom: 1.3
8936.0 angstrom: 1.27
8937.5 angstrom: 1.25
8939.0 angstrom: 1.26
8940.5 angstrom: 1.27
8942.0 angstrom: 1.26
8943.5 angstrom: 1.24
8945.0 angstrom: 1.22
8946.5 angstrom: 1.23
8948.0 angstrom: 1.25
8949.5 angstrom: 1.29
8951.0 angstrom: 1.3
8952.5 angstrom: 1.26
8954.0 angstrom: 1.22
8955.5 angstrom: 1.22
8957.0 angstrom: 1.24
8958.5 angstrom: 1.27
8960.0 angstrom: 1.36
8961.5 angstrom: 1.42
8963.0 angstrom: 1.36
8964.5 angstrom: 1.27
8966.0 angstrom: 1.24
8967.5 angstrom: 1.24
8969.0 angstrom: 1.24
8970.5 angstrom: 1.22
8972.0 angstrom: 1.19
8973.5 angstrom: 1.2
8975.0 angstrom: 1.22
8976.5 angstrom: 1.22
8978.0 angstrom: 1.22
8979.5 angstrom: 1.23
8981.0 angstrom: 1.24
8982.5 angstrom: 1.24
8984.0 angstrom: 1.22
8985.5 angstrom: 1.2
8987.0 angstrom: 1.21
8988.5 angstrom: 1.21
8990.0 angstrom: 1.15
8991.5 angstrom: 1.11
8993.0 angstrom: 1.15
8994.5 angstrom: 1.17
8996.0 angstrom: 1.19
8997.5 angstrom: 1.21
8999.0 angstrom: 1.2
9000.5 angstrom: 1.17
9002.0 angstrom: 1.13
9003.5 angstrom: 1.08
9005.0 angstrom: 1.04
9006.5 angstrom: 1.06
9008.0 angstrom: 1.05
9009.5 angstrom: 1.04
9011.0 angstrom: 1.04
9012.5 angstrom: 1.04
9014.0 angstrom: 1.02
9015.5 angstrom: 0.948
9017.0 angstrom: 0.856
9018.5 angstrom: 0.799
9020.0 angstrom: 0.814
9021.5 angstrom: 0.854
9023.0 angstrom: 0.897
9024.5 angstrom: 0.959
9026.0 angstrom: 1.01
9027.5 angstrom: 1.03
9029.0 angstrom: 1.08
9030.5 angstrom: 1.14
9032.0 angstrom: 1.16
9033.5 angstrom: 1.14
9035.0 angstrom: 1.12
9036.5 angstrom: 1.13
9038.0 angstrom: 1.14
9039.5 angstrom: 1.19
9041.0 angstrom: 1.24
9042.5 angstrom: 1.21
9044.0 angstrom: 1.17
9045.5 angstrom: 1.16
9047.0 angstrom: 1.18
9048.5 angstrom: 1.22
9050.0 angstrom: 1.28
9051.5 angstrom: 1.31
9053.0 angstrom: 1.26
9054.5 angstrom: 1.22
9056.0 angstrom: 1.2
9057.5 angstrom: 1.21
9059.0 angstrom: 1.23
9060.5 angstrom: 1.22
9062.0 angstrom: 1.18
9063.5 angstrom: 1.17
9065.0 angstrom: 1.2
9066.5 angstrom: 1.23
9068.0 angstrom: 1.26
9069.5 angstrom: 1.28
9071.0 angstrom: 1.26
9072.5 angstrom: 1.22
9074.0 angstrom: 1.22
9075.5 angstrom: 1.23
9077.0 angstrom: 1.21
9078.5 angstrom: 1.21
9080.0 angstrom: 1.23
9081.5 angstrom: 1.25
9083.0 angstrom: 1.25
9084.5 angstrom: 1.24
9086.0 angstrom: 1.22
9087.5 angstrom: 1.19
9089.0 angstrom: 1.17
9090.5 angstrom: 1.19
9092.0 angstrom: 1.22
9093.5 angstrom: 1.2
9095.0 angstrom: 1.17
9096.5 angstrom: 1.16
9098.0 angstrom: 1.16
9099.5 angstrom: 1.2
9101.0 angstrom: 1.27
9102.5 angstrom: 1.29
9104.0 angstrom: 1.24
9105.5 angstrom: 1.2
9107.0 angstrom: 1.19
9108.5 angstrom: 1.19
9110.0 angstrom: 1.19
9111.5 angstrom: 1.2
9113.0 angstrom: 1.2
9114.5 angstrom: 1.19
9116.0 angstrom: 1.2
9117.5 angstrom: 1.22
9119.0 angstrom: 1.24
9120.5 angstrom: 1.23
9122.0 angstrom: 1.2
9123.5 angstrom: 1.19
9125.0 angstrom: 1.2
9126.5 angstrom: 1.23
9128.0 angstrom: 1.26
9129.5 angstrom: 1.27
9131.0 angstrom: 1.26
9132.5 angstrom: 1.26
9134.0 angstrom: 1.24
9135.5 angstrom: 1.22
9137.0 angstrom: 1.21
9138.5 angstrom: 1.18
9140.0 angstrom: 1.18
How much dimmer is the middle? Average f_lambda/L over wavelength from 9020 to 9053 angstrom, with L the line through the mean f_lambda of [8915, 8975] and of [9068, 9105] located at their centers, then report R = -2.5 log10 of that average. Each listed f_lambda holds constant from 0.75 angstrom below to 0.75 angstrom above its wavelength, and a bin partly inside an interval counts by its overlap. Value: 0.11 mag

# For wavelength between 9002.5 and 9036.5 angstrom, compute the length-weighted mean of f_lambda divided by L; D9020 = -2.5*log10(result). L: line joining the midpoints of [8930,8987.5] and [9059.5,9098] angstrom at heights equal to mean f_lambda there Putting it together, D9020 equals 0.216 mag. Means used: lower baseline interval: 1.26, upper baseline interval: 1.21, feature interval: 1.01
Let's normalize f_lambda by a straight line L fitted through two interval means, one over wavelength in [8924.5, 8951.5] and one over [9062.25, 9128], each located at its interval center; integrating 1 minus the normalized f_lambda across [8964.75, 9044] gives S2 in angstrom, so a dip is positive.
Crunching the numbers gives 8.07 angstrom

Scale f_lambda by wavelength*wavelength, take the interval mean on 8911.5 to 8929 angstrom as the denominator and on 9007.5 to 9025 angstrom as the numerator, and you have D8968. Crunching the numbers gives 0.8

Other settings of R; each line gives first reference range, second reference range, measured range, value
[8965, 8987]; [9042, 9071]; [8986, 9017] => 0.109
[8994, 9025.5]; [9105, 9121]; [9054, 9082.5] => -0.089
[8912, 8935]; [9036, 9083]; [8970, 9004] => 0.050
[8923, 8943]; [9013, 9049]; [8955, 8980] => -0.052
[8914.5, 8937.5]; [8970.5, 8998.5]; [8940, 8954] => -0.009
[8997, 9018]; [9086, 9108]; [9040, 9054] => -0.095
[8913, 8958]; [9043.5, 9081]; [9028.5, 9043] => 0.069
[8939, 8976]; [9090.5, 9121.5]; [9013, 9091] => 0.070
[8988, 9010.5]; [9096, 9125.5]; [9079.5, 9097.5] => -0.013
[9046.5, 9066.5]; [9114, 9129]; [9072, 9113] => 0.007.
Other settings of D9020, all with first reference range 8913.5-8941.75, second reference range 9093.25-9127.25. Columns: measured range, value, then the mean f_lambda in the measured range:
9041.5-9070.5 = 0.004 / 1.22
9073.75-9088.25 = -0.007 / 1.23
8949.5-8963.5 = -0.029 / 1.29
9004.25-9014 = 0.189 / 1.04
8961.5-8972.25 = -0.009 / 1.27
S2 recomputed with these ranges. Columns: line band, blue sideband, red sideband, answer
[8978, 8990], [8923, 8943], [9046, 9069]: 0.4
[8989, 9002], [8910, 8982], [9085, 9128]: 0.8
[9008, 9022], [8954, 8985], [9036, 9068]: 3.3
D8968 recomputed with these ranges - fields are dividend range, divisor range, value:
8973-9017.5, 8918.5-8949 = 0.91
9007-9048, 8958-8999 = 0.87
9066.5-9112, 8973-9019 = 1.10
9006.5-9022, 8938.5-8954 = 0.77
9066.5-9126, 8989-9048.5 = 1.14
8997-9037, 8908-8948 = 0.83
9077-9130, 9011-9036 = 1.24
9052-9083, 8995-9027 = 1.22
